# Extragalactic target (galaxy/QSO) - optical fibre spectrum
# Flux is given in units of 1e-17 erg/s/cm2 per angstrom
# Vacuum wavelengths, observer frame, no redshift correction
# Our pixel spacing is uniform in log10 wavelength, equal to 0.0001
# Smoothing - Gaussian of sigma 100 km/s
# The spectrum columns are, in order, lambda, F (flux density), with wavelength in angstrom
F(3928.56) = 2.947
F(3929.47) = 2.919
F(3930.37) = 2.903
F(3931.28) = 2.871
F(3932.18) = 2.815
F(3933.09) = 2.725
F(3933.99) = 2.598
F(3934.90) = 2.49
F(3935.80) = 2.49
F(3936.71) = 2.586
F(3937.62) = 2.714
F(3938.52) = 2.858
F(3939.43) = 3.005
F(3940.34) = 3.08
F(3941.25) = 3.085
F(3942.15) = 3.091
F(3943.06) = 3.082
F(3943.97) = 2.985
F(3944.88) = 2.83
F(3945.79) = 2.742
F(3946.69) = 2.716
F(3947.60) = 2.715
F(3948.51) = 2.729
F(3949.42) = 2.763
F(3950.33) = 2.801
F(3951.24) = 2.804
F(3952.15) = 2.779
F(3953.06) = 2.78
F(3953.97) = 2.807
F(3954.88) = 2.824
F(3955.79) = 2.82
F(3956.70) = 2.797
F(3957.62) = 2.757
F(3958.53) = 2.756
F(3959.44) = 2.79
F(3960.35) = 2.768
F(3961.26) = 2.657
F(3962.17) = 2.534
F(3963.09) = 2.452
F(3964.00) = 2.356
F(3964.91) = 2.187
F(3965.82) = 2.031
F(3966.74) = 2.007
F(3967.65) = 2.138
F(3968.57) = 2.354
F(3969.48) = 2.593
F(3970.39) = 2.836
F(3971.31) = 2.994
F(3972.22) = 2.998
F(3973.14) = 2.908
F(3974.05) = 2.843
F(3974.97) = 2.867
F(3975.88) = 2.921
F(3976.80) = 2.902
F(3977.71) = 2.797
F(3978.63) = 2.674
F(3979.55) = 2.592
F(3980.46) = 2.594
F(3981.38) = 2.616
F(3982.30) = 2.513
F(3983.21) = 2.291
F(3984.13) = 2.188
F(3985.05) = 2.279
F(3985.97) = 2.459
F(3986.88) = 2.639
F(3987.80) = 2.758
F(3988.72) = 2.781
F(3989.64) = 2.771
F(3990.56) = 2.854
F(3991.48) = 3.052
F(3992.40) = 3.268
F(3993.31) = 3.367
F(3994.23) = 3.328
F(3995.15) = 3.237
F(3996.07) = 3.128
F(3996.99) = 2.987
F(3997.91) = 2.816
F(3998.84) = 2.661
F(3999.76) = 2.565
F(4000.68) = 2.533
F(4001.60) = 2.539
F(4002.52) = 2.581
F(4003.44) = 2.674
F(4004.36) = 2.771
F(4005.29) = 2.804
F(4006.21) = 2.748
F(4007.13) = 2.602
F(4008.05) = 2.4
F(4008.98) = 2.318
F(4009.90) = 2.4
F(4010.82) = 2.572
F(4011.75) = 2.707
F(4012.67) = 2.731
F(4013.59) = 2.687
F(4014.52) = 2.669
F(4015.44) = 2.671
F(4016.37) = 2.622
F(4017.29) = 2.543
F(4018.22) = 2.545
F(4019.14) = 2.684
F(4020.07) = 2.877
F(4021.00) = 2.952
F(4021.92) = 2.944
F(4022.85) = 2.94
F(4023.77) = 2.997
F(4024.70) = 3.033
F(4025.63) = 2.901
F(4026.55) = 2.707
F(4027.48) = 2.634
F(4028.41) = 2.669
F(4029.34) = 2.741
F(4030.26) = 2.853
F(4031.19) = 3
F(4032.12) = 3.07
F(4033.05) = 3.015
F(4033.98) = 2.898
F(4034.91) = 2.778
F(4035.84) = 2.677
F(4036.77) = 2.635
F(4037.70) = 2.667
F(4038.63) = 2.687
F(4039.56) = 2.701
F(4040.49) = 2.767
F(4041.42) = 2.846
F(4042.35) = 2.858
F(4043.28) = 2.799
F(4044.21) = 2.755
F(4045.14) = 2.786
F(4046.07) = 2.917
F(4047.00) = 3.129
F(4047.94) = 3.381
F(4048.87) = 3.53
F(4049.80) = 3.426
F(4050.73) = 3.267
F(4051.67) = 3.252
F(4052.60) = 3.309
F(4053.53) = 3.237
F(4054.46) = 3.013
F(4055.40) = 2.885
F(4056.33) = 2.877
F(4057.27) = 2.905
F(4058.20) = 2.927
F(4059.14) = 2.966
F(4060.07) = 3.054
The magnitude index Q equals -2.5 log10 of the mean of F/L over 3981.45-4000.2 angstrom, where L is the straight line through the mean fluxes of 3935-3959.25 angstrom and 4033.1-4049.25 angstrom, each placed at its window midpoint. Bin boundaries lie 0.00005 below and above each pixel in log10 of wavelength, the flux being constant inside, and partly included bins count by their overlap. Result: 0.02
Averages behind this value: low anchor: 2.82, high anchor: 2.87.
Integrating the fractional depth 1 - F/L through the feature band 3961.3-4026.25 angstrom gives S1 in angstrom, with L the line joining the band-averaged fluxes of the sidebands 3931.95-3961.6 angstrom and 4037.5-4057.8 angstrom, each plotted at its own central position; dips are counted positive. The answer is 4.5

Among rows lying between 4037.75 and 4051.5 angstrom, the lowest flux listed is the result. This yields 2.687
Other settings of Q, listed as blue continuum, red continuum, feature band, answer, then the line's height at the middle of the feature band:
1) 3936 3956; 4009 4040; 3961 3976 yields 0.10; 2.82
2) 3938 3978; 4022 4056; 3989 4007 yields -0.01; 2.84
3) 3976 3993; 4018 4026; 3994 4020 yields 0.04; 2.8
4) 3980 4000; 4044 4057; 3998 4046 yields 0.09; 2.97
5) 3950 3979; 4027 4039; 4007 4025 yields 0.03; 2.76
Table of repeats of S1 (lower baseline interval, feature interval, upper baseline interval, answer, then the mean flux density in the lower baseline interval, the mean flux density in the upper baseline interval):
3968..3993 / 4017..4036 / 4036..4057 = 0.43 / 2.72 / 2.98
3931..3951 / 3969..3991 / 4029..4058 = 1.31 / 2.81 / 2.96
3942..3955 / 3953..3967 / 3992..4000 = 1.42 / 2.82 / 3.05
